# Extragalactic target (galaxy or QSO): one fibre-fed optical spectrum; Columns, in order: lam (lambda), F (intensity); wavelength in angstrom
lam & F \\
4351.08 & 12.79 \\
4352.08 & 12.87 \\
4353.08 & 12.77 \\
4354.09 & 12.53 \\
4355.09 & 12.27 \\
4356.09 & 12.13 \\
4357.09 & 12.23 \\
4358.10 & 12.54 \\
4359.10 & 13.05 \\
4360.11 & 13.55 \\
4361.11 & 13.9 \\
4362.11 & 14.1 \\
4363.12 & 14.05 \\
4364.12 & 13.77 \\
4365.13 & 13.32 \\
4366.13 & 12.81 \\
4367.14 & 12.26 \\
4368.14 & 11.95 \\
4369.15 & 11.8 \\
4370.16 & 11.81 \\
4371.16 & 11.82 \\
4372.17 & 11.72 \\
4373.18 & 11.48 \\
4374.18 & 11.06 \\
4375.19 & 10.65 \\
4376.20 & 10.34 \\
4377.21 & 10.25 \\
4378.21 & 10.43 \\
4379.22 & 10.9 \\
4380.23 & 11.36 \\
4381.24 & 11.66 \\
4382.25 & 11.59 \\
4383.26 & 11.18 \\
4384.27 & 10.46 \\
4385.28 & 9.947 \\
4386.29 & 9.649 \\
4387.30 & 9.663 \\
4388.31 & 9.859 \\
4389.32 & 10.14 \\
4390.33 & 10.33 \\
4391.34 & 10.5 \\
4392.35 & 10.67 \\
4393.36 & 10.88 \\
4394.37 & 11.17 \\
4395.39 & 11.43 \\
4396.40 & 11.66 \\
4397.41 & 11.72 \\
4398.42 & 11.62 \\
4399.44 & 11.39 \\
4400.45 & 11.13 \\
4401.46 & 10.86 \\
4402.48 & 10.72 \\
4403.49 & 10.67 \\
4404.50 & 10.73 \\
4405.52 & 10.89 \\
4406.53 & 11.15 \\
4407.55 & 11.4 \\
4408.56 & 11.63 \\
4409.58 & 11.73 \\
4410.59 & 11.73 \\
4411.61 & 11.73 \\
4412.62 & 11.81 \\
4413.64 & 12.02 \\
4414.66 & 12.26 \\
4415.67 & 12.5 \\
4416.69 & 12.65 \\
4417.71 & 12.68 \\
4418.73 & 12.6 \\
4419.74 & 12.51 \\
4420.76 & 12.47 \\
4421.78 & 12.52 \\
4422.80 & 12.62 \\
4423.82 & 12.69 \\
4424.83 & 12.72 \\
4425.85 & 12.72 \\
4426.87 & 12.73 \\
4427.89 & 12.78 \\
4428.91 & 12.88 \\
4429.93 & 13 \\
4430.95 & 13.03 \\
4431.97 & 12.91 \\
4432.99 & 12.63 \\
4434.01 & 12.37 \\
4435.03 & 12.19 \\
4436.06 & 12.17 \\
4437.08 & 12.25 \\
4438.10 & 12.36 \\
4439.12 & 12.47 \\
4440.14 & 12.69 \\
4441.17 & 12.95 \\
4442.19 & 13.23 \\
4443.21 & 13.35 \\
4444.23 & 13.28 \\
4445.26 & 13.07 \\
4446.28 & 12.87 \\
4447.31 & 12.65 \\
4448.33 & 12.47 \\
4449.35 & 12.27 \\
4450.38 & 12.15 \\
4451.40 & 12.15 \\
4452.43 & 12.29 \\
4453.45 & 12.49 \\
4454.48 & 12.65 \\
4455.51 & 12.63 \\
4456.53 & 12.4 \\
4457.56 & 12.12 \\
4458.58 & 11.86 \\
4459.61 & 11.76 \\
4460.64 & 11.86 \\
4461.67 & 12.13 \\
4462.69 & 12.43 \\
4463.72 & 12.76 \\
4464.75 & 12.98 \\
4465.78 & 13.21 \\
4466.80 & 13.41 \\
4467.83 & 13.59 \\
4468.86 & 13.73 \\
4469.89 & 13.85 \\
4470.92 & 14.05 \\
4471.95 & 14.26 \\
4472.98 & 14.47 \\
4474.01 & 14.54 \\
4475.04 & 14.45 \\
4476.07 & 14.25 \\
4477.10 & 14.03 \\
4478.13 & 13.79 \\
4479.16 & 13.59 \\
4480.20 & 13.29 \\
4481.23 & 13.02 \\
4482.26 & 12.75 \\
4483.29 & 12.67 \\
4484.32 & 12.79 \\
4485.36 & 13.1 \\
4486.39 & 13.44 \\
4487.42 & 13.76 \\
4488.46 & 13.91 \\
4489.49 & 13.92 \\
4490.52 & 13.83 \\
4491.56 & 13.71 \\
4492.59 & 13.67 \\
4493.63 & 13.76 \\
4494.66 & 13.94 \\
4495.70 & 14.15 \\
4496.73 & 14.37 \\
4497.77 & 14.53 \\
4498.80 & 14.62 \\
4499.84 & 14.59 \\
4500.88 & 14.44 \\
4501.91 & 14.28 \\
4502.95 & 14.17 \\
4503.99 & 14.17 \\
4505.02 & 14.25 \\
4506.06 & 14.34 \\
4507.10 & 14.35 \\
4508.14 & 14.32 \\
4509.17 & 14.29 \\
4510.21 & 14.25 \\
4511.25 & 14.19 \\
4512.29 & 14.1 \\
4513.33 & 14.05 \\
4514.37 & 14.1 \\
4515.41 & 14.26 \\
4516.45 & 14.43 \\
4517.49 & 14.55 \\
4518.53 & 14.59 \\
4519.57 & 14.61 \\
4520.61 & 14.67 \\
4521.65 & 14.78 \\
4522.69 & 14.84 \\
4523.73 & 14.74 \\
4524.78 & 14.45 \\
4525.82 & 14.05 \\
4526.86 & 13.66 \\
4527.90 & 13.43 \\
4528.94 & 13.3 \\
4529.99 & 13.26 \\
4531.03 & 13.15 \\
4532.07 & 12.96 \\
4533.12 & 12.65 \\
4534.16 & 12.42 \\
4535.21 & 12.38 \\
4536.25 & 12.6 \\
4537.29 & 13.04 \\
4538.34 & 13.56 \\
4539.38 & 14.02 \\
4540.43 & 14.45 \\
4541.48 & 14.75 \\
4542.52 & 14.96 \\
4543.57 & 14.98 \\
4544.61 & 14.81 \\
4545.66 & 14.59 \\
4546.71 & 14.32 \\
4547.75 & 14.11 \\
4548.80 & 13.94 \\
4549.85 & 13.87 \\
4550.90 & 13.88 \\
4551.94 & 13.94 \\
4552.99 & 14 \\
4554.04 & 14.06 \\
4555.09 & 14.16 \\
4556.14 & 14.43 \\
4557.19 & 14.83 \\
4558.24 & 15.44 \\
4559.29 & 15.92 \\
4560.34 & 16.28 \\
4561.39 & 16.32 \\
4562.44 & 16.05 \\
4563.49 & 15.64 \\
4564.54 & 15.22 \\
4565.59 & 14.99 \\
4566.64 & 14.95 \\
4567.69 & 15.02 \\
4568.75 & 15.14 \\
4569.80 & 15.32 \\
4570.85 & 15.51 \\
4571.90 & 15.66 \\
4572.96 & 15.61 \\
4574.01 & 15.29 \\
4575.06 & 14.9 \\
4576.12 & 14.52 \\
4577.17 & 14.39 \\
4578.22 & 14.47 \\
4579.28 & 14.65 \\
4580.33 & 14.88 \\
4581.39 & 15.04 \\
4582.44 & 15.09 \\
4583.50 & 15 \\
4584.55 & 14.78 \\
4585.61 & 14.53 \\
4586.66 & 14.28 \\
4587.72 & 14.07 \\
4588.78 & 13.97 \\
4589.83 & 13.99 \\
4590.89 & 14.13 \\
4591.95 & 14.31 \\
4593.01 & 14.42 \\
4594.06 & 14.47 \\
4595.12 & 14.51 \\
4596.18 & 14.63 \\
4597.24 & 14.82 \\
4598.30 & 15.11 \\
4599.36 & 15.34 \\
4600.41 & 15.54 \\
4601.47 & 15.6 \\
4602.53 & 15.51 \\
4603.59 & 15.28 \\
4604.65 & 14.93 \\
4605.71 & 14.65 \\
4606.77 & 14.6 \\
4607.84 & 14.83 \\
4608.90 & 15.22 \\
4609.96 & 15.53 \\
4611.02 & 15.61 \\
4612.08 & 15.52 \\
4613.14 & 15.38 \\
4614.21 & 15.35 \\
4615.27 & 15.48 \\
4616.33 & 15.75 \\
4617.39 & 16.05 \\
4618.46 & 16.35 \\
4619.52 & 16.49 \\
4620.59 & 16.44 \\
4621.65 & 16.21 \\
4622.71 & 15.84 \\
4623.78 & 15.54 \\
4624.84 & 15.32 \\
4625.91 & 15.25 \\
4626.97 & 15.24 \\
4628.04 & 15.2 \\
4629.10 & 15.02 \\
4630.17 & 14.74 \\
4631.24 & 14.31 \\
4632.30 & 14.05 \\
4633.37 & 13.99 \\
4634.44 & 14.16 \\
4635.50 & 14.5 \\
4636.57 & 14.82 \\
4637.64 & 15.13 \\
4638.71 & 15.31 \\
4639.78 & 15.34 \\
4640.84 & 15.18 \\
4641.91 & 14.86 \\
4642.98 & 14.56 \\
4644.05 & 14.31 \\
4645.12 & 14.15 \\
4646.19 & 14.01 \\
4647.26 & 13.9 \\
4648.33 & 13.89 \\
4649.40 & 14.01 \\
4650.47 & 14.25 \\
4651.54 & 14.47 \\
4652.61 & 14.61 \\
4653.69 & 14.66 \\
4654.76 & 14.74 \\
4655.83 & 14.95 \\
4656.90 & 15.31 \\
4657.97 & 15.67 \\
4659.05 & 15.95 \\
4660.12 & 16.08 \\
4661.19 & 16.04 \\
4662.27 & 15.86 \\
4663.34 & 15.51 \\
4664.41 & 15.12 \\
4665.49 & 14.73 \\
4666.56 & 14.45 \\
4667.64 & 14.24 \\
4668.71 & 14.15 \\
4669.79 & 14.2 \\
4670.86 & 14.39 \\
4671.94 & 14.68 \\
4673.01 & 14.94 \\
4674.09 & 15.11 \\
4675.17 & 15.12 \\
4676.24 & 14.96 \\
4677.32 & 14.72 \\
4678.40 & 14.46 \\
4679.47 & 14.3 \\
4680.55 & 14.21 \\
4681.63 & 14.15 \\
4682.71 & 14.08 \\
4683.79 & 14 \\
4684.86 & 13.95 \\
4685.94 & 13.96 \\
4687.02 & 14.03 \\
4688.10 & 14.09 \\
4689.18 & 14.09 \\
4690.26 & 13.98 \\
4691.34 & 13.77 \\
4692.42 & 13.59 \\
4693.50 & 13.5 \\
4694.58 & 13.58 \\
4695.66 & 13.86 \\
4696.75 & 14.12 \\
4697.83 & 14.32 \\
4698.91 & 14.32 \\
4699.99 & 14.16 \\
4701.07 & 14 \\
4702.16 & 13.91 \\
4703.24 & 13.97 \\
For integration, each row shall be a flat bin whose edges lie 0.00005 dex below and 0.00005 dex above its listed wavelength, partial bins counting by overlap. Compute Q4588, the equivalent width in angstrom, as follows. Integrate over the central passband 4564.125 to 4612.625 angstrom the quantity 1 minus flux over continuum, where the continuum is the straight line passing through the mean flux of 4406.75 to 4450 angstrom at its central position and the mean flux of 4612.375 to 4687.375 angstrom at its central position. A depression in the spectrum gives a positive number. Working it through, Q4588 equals -2.33 angstrom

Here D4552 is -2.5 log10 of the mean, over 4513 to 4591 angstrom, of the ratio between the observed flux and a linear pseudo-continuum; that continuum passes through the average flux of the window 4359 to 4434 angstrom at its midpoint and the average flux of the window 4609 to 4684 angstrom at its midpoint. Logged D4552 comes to -0.054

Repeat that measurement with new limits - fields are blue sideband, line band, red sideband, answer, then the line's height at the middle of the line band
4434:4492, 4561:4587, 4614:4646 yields -0.048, 14.4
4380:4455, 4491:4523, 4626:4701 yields -0.115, 12.9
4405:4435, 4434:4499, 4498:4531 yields 0.010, 13.3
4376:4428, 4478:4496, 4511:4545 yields -0.029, 13.1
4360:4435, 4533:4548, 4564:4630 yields 0.022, 14.2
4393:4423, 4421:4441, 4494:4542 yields -0.039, 12.2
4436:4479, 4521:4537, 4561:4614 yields 0.044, 14.1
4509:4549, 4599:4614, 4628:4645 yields -0.055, 14.5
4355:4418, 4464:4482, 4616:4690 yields -0.094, 12.6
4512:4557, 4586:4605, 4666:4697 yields -0.047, 14.1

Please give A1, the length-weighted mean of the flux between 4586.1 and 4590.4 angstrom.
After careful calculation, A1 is 14.1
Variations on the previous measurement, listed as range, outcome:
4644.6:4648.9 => 14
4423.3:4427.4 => 12.7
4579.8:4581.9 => 15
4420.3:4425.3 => 12.6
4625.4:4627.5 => 15.3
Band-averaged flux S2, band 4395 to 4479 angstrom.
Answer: 12.5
